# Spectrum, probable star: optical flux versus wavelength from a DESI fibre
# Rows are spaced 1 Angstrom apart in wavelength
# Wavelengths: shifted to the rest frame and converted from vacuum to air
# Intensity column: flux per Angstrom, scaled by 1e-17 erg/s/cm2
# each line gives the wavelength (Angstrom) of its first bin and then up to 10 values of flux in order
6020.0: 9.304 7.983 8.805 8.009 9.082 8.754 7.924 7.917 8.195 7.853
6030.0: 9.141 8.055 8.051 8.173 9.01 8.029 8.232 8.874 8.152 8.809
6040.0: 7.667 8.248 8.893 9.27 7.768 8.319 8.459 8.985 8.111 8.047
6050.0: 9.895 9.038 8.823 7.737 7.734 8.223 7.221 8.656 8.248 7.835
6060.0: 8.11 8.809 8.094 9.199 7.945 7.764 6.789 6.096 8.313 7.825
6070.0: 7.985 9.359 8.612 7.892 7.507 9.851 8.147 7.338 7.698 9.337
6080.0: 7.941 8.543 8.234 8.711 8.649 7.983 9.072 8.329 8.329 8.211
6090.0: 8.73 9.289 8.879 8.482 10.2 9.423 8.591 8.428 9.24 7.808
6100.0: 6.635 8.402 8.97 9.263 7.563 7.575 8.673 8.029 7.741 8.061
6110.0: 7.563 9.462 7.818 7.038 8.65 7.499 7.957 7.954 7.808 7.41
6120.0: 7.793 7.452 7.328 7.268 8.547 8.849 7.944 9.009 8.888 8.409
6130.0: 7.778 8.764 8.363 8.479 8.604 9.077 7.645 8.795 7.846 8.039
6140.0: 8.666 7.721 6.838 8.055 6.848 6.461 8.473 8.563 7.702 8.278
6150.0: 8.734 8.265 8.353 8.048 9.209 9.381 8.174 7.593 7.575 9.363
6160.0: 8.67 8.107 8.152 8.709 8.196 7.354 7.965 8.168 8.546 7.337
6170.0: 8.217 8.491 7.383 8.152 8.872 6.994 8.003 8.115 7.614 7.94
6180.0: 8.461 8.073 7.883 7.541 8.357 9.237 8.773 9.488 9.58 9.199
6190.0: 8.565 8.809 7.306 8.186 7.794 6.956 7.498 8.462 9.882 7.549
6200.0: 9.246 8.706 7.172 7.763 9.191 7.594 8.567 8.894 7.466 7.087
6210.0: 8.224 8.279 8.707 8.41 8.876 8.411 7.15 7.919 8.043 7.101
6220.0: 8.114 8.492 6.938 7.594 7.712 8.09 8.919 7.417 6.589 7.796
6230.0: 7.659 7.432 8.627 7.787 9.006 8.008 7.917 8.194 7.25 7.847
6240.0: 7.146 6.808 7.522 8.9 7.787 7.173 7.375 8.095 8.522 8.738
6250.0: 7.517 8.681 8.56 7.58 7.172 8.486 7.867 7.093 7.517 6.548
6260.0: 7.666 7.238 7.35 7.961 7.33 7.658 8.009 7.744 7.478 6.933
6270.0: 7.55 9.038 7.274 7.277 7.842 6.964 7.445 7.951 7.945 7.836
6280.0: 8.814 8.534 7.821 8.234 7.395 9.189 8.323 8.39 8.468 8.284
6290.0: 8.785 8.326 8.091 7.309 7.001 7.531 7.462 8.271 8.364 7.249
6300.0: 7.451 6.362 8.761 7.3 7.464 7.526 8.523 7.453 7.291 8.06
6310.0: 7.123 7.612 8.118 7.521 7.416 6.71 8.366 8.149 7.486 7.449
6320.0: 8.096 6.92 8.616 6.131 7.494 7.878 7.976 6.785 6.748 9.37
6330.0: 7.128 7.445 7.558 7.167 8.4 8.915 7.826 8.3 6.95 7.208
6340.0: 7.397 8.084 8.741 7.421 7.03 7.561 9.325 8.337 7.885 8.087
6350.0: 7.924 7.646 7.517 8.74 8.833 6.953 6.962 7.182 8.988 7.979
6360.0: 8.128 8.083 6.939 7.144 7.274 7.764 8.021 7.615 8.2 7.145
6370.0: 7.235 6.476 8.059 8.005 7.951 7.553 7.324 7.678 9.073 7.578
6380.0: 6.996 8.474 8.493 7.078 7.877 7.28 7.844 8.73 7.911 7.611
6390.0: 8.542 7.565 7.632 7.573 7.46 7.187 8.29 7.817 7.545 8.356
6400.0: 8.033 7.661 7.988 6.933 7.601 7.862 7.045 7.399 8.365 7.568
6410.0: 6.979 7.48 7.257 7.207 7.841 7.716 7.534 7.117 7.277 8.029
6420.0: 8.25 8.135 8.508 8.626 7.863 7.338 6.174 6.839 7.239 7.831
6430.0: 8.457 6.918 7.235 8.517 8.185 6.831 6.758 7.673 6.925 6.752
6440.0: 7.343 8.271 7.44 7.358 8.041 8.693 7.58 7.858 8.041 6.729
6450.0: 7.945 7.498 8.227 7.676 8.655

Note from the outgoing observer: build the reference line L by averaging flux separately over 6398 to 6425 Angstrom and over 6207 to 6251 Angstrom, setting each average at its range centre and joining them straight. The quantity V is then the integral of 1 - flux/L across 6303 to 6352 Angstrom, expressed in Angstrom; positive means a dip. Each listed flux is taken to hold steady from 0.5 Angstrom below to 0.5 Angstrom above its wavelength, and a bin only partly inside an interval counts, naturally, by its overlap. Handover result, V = 0.5 Angstrom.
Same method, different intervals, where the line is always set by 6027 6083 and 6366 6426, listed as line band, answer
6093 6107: -0.5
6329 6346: 0.0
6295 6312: 0.5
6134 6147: 0.3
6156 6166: -0.1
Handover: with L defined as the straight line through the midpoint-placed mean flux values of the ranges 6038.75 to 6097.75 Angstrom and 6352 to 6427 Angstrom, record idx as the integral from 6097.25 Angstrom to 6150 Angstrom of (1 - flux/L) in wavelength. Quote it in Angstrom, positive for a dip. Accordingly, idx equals 1.2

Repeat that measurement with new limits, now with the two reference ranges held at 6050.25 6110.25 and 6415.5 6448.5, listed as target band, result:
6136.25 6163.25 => 0.0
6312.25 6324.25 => 0.5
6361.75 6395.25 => 0.1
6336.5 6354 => -0.3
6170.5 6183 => 0.2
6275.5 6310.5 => 0.0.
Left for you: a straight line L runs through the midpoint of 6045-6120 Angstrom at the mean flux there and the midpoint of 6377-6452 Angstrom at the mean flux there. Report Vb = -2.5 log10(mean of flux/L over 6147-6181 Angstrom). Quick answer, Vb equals -0.01 mag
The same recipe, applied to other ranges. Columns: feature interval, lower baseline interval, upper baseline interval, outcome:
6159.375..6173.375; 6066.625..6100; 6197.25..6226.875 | 0.02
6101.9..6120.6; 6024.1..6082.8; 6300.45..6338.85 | 0.02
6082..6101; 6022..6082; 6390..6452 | -0.05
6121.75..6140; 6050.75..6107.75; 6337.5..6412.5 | -0.02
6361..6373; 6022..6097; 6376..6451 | 0.04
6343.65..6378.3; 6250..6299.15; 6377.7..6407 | 0.00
